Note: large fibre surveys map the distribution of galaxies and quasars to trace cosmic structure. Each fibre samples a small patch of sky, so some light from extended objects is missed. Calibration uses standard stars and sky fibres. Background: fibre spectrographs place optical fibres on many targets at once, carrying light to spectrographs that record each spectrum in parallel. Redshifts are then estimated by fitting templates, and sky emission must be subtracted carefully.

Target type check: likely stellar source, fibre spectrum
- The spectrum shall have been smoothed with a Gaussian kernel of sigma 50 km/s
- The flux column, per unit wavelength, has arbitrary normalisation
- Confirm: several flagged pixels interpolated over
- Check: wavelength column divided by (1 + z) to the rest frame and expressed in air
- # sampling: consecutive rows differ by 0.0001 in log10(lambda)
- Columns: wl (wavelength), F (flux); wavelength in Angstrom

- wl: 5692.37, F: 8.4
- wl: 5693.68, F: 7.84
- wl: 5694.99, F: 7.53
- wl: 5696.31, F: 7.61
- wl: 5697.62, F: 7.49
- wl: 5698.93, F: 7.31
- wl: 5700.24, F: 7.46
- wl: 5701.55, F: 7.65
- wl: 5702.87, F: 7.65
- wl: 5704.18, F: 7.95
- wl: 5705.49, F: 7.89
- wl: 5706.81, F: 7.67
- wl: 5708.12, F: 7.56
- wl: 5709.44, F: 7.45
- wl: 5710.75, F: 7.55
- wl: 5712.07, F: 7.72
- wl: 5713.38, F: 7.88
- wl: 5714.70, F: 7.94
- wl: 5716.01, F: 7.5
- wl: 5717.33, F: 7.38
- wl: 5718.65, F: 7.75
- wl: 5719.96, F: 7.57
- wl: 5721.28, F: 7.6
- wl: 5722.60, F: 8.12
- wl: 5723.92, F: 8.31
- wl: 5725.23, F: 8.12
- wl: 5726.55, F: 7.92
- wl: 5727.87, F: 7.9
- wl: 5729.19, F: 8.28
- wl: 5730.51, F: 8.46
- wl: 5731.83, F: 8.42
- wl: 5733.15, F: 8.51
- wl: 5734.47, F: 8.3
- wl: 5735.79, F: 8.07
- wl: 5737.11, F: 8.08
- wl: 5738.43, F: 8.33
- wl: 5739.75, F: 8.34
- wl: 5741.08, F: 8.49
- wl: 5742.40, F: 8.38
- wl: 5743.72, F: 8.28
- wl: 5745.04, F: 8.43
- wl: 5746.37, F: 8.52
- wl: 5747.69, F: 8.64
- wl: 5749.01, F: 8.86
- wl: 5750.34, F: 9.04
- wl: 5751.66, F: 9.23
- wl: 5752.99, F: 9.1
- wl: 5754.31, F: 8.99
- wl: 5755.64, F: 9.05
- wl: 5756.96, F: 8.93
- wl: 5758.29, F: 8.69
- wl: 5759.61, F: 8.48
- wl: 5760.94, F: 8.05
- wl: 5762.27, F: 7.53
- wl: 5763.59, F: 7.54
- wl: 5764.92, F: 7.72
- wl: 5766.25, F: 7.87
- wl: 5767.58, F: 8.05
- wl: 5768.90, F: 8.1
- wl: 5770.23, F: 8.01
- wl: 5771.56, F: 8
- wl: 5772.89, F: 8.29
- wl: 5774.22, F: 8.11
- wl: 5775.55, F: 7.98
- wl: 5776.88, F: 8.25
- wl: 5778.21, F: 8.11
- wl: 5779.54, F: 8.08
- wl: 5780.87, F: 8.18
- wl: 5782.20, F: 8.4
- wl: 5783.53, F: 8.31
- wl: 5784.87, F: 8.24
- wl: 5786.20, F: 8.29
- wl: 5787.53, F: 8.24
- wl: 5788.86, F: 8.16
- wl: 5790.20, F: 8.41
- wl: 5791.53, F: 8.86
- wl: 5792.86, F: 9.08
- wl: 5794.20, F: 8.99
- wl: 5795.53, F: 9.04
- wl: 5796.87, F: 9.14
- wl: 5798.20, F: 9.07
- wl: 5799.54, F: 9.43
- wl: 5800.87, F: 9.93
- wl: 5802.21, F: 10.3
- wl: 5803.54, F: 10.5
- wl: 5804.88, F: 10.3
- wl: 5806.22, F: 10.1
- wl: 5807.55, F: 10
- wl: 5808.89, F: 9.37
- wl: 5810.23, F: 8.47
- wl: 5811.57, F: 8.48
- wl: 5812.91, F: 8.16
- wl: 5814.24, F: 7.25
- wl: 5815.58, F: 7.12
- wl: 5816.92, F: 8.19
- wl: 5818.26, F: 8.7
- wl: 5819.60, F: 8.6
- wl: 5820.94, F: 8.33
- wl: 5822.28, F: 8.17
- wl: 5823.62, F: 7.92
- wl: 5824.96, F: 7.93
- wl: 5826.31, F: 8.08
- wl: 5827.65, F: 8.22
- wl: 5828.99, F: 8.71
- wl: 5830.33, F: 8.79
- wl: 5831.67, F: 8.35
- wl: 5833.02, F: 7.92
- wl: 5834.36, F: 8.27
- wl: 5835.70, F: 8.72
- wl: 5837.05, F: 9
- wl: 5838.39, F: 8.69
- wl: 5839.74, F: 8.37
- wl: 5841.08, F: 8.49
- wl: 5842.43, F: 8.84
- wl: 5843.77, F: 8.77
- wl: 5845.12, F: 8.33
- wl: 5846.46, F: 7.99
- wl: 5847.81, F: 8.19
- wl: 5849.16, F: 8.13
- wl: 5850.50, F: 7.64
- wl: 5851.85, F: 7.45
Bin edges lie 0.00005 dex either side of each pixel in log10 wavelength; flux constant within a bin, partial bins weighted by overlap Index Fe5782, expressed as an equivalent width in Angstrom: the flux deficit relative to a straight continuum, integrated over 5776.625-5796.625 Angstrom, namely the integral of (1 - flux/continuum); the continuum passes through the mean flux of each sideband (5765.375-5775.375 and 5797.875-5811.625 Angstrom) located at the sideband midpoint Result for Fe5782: 0.8 Angstrom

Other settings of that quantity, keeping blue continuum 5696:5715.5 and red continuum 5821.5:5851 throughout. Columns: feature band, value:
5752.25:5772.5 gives -0.8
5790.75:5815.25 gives -3.1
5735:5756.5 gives -2.0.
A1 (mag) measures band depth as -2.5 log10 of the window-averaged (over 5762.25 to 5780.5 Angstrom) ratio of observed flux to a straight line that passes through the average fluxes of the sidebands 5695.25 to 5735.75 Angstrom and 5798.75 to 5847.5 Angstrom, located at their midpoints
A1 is 0.037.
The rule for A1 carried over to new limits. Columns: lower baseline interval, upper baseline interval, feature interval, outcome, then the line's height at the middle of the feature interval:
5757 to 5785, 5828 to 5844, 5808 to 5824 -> 0.022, 8.43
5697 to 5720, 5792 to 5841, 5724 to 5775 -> -0.038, 8.06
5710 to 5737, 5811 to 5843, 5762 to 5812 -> -0.063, 8.17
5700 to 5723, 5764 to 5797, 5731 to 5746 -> -0.055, 7.92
